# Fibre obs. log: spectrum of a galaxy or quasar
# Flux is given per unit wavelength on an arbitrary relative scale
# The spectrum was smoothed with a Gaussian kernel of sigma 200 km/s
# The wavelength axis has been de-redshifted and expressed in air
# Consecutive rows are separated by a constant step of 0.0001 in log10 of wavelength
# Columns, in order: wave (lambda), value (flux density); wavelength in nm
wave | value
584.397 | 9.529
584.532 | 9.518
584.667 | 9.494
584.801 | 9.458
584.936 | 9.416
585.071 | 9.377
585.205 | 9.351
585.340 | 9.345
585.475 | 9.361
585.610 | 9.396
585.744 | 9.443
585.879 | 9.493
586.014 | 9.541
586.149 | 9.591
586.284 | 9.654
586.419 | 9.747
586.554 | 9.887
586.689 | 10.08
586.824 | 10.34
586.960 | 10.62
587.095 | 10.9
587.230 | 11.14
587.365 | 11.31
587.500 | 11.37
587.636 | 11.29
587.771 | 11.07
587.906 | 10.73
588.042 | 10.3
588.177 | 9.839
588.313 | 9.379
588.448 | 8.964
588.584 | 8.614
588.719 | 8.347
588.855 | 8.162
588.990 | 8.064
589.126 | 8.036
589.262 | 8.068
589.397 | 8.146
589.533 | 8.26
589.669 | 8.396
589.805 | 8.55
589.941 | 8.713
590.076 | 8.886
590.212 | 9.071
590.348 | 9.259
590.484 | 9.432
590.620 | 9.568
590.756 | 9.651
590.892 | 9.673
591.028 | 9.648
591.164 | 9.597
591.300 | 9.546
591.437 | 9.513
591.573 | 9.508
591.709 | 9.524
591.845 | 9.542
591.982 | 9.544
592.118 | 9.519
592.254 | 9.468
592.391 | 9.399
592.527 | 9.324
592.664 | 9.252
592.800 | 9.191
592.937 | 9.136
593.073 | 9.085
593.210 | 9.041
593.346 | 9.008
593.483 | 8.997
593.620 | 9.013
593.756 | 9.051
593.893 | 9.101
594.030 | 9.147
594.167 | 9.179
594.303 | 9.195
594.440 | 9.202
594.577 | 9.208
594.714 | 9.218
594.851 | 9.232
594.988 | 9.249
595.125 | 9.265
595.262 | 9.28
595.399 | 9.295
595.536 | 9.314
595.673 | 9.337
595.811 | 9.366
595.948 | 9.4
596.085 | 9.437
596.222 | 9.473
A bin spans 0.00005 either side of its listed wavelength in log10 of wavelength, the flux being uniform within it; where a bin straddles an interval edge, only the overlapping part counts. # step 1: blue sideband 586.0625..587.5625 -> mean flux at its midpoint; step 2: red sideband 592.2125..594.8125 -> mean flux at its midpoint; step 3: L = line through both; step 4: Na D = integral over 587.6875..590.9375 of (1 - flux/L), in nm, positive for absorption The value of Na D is 0.291 nm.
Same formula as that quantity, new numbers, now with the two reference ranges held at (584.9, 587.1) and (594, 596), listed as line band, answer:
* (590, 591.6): 0.00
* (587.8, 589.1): 0.06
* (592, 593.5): 0.02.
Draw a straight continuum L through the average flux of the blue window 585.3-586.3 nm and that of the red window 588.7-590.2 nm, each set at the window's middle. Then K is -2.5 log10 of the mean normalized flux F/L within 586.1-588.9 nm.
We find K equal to -0.128 mag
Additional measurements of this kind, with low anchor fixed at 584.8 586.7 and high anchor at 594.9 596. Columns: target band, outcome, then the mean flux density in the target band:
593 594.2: 0.034 mag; 9.07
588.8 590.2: 0.132 mag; 8.36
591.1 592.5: -0.013 mag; 9.51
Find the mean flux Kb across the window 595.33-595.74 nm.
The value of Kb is 9.32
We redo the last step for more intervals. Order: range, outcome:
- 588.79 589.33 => 8.09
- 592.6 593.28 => 9.15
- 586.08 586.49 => 9.67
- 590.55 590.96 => 9.63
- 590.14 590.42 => 9.16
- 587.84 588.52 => 9.82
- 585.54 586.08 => 9.48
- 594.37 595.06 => 9.22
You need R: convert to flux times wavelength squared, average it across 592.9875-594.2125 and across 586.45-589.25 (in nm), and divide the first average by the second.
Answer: 0.94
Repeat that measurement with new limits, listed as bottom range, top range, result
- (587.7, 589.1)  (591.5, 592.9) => 1.02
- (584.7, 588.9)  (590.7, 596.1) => 0.97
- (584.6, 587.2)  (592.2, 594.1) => 0.96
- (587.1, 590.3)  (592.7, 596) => 1.00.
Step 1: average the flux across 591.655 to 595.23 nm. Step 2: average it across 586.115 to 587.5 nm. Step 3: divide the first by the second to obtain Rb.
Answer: 0.89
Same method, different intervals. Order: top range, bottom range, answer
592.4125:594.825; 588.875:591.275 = 1.03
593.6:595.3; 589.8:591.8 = 0.98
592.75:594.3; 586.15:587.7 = 0.86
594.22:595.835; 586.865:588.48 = 0.87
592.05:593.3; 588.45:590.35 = 1.10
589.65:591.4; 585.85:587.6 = 0.90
